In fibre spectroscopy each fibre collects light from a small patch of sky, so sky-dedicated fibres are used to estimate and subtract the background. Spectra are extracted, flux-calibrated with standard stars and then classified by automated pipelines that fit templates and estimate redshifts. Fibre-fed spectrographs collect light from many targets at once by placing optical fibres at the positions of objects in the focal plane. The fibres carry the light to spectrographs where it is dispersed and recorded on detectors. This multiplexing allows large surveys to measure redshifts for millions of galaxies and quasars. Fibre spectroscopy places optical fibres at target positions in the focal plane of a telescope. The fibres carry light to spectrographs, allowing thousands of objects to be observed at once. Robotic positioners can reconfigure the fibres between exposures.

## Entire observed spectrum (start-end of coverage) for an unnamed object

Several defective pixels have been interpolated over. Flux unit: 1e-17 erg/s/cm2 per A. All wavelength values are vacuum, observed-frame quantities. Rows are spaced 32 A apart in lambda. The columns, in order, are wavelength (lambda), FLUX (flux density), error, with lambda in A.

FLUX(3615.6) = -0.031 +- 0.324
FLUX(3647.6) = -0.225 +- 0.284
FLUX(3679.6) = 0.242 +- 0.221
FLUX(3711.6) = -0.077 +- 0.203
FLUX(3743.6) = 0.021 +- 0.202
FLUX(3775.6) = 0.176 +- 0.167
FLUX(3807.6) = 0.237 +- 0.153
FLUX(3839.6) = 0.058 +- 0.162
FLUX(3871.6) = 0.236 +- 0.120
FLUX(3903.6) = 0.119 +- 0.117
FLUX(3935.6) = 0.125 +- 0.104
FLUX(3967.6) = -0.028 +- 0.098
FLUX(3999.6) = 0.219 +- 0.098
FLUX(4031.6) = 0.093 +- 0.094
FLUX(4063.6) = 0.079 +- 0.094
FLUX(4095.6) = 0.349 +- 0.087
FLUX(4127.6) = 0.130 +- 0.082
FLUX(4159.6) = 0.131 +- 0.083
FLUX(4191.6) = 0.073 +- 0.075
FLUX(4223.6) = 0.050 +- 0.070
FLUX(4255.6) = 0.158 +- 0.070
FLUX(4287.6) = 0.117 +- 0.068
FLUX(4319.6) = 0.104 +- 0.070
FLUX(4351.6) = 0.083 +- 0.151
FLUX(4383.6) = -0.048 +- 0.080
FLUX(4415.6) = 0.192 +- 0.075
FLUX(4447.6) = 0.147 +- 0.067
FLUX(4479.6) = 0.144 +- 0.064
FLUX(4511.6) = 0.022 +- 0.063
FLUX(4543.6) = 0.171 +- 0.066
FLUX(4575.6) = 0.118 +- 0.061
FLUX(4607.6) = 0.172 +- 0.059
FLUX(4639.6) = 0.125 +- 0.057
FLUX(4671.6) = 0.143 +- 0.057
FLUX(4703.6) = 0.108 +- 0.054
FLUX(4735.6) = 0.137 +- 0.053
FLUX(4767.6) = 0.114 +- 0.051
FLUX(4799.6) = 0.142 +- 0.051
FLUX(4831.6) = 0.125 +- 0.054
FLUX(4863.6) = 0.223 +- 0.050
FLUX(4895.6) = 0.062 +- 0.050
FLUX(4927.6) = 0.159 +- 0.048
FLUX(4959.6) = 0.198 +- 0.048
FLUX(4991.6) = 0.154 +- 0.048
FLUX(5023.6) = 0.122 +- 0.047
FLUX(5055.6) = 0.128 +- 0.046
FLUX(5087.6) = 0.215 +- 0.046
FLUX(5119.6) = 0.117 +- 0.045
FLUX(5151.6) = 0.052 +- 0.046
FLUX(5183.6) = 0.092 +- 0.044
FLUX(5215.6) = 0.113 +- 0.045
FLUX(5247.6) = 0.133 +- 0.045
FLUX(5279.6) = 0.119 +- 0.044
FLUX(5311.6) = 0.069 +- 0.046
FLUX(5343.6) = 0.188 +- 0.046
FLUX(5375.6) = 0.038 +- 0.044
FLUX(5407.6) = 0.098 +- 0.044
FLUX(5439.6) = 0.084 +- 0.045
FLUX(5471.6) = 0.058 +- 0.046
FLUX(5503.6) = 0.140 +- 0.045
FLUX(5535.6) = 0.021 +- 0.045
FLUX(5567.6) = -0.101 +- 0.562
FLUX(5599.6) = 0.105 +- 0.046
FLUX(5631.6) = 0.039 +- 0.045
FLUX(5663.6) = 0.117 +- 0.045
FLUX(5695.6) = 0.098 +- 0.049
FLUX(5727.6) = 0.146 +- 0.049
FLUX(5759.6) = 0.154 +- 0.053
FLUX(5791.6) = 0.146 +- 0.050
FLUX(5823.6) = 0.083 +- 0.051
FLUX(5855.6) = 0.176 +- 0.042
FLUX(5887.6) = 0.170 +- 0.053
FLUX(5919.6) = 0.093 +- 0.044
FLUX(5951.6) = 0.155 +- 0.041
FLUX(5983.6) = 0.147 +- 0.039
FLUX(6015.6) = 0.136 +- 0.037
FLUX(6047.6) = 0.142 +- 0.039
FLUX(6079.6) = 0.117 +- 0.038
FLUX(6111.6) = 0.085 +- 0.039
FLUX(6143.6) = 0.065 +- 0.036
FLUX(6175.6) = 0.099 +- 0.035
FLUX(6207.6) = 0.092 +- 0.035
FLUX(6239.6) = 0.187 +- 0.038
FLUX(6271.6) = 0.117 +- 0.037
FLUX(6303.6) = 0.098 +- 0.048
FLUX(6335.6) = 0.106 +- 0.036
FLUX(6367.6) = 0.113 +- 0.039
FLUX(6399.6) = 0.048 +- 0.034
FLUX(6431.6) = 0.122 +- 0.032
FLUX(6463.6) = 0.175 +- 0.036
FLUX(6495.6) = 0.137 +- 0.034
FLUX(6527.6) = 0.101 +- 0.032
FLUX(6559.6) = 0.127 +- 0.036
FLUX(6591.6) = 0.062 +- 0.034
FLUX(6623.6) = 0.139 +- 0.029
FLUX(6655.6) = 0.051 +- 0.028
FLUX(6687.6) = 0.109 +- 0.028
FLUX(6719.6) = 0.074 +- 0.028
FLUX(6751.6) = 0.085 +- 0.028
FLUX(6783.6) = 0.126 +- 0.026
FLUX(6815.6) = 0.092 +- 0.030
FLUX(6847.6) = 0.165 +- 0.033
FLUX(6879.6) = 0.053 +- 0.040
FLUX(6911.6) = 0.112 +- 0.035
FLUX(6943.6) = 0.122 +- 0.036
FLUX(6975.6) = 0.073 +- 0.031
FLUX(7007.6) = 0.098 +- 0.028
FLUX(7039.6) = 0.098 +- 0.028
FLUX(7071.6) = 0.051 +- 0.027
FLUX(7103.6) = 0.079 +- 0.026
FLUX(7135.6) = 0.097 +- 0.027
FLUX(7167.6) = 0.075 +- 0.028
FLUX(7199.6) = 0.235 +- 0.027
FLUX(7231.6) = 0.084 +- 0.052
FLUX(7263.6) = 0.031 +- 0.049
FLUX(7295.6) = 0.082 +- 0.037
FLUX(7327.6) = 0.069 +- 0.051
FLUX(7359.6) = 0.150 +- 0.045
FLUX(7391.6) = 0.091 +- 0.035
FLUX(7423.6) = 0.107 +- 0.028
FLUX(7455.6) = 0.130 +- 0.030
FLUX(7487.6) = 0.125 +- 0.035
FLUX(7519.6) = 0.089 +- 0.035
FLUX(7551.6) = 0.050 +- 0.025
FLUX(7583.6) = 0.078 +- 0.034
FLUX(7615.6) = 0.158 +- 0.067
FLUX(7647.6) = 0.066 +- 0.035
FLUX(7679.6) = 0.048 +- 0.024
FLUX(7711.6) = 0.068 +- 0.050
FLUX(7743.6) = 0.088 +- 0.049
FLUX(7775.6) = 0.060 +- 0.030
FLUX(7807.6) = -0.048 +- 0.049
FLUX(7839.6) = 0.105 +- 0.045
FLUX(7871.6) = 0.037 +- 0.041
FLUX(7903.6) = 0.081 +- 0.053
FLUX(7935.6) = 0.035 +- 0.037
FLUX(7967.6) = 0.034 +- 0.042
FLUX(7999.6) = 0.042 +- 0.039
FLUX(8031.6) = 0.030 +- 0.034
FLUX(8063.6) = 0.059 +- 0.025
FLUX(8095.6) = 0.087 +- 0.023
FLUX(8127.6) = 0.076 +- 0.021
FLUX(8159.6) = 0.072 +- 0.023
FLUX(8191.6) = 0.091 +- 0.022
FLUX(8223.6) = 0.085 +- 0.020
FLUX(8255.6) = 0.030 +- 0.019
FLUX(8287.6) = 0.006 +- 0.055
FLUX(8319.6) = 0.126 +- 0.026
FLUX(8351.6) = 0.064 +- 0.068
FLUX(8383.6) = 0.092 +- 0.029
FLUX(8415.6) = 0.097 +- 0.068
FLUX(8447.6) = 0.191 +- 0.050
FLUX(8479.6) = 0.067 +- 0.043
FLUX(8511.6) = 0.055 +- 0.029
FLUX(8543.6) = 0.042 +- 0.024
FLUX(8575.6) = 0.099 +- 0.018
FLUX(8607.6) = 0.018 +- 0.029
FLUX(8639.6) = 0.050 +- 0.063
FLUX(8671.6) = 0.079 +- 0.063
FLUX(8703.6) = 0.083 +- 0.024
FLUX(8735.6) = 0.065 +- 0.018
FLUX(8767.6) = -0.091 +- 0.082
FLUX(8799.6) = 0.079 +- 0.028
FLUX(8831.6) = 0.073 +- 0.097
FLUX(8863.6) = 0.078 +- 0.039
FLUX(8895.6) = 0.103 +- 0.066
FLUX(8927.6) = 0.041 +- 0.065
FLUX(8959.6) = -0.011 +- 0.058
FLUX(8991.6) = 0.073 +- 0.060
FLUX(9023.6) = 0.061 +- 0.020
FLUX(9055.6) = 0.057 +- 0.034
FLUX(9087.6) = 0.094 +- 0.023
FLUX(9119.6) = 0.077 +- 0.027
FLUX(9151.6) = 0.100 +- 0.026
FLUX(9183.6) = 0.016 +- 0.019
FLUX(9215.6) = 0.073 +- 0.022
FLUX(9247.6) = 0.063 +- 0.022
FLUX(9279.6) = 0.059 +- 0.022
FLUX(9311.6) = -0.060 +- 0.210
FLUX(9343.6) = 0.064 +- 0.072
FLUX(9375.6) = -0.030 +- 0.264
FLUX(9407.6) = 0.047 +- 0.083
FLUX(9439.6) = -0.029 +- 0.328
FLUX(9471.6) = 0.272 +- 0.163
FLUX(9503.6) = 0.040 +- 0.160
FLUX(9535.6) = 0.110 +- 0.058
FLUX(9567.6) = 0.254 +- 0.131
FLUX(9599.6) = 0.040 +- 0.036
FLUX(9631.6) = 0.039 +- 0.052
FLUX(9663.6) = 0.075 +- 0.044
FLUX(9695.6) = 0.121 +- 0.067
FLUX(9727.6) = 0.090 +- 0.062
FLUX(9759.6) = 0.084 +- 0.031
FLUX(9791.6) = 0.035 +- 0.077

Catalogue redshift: 0.098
